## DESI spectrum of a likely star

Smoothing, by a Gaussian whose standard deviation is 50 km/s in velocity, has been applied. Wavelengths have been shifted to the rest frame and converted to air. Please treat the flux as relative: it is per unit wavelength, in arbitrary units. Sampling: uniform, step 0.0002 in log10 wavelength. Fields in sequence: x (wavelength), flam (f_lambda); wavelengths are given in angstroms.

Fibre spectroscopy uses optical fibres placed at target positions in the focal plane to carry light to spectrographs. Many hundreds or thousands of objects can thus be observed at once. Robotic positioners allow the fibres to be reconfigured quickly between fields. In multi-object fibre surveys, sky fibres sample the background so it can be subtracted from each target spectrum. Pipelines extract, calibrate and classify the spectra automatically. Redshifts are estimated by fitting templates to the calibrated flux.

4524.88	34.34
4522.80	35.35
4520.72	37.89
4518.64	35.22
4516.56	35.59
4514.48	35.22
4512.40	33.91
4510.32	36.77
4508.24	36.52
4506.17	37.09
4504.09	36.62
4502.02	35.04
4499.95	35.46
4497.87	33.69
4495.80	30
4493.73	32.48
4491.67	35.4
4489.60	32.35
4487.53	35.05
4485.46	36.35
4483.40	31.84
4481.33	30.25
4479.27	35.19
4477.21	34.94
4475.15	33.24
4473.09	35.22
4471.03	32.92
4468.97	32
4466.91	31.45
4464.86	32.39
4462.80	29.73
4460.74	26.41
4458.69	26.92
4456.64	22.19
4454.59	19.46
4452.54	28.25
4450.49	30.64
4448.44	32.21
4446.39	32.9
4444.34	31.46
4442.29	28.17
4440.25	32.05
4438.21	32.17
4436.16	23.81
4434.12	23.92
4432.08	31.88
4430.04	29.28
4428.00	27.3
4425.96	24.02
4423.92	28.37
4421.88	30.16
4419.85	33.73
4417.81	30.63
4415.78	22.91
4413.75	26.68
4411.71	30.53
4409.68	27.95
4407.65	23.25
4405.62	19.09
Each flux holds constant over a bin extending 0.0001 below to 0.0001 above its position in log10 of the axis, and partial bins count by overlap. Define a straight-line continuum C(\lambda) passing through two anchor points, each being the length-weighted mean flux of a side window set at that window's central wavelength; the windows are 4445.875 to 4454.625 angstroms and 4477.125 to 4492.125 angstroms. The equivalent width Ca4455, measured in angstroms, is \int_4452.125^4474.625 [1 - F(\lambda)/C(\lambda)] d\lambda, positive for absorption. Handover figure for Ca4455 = 1.6 angstroms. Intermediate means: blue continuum 29.5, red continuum 33.8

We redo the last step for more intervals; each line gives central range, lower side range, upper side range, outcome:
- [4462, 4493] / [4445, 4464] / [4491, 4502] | -2.4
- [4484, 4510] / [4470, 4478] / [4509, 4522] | 0.2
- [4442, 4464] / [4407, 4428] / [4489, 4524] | 1.9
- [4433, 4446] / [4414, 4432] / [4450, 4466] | -0.5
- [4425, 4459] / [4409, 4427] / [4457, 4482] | 2.0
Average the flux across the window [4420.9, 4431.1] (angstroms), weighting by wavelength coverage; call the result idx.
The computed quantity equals 27.8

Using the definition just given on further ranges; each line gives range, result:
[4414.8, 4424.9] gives 29.2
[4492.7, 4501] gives 32.9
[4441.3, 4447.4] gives 30.8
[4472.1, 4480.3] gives 34.7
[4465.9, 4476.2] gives 33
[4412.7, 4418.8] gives 26.7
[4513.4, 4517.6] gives 35.4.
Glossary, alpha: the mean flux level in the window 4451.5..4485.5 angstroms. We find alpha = 30.4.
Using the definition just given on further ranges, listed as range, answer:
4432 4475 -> 29.4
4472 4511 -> 34.4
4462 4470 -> 31.4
